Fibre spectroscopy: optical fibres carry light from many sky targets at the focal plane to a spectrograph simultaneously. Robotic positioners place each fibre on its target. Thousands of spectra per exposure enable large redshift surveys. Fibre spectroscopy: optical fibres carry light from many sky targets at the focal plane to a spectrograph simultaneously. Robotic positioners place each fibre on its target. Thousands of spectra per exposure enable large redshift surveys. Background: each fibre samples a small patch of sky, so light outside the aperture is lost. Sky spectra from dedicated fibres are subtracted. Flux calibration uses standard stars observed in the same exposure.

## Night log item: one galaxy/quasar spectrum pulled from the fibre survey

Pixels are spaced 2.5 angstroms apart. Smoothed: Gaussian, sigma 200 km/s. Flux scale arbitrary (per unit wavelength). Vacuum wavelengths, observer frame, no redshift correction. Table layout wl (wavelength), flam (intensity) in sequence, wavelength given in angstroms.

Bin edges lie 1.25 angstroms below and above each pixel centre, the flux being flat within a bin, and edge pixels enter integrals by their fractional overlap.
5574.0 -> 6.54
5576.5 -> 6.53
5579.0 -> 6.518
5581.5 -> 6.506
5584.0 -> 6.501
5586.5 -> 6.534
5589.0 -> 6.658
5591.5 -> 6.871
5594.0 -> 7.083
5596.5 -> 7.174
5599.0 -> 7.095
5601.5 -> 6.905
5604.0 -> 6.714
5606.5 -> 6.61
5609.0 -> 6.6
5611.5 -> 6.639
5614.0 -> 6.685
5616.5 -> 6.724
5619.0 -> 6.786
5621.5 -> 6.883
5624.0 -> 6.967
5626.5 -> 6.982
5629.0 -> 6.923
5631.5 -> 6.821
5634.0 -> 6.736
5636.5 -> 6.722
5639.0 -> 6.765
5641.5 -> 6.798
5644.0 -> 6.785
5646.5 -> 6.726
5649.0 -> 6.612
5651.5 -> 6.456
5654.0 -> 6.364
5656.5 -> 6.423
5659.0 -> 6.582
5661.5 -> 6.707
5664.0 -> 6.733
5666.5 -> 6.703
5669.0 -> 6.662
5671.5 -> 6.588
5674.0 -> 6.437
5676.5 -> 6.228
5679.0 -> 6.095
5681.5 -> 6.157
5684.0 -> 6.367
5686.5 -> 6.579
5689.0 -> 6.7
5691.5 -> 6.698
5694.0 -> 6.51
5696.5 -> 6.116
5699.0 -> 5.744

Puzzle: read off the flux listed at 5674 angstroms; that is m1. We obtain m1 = 6.437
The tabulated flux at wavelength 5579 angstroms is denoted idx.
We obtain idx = 6.518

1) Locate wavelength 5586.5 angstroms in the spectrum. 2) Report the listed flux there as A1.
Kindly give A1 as 6.534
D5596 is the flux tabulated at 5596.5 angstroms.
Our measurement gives 7.174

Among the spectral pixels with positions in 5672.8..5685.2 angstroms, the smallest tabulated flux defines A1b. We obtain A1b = 6.095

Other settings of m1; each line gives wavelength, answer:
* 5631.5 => 6.821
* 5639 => 6.765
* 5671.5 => 6.588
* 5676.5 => 6.228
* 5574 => 6.54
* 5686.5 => 6.579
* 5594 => 7.083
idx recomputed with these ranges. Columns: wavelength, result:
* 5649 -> 6.612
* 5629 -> 6.923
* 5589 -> 6.658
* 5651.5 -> 6.456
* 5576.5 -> 6.53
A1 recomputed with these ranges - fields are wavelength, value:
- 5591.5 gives 6.871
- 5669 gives 6.662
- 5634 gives 6.736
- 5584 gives 6.501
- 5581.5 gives 6.506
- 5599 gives 7.095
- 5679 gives 6.095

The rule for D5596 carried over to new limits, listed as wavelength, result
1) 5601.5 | 6.905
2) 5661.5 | 6.707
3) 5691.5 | 6.698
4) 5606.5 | 6.61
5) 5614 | 6.685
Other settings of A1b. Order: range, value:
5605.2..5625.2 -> 6.6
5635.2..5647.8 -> 6.722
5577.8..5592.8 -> 6.501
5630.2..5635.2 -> 6.736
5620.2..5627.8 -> 6.883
